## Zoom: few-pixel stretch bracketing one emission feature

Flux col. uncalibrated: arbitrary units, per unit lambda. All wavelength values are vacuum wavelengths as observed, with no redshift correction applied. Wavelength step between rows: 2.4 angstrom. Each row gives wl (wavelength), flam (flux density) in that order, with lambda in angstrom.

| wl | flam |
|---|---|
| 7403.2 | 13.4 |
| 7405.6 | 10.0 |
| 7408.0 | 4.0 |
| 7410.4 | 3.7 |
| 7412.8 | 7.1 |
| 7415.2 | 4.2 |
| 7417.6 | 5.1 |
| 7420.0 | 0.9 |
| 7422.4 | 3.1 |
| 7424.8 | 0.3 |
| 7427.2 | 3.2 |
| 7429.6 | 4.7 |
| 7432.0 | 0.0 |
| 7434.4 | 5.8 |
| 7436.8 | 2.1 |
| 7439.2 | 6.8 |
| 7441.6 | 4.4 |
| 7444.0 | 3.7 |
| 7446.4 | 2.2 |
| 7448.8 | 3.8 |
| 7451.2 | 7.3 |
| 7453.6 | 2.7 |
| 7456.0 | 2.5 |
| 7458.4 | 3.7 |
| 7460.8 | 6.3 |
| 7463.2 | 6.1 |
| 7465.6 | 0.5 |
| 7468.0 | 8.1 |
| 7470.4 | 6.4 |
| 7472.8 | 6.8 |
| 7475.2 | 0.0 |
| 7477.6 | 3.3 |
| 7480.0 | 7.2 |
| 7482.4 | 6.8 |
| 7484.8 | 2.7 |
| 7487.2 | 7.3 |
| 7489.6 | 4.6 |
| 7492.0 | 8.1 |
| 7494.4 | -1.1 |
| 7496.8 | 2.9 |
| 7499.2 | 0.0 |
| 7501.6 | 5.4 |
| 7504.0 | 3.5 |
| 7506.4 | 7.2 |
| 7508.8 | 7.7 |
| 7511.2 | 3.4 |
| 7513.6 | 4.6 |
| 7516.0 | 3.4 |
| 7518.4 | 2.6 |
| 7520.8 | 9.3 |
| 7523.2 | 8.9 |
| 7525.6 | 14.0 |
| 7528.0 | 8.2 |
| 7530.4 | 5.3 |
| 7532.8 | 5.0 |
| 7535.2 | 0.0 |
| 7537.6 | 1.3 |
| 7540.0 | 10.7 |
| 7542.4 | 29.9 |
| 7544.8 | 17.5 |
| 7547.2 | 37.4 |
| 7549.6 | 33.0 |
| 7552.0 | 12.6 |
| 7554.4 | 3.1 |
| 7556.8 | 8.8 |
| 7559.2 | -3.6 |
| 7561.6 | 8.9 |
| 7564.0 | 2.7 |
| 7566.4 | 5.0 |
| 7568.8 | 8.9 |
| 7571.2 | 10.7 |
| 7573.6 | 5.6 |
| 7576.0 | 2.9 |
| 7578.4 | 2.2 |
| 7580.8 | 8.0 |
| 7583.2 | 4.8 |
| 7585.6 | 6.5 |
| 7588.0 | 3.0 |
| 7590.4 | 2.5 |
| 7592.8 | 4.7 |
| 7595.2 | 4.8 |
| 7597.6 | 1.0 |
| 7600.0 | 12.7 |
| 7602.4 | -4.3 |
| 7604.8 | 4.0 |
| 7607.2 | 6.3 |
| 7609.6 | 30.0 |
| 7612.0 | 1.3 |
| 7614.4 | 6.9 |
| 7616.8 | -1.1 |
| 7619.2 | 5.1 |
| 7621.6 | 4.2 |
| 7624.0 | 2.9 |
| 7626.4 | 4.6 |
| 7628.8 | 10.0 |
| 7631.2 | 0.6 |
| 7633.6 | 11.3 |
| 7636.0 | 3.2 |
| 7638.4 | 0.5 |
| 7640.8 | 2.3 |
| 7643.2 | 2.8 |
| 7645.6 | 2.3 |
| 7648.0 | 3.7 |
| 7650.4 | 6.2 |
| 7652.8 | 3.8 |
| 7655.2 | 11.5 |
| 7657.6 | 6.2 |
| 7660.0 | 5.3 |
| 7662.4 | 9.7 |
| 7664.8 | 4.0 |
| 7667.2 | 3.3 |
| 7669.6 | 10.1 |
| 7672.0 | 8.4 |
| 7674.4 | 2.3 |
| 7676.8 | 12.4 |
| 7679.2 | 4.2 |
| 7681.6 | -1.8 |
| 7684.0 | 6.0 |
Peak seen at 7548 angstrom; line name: [O II] 3727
